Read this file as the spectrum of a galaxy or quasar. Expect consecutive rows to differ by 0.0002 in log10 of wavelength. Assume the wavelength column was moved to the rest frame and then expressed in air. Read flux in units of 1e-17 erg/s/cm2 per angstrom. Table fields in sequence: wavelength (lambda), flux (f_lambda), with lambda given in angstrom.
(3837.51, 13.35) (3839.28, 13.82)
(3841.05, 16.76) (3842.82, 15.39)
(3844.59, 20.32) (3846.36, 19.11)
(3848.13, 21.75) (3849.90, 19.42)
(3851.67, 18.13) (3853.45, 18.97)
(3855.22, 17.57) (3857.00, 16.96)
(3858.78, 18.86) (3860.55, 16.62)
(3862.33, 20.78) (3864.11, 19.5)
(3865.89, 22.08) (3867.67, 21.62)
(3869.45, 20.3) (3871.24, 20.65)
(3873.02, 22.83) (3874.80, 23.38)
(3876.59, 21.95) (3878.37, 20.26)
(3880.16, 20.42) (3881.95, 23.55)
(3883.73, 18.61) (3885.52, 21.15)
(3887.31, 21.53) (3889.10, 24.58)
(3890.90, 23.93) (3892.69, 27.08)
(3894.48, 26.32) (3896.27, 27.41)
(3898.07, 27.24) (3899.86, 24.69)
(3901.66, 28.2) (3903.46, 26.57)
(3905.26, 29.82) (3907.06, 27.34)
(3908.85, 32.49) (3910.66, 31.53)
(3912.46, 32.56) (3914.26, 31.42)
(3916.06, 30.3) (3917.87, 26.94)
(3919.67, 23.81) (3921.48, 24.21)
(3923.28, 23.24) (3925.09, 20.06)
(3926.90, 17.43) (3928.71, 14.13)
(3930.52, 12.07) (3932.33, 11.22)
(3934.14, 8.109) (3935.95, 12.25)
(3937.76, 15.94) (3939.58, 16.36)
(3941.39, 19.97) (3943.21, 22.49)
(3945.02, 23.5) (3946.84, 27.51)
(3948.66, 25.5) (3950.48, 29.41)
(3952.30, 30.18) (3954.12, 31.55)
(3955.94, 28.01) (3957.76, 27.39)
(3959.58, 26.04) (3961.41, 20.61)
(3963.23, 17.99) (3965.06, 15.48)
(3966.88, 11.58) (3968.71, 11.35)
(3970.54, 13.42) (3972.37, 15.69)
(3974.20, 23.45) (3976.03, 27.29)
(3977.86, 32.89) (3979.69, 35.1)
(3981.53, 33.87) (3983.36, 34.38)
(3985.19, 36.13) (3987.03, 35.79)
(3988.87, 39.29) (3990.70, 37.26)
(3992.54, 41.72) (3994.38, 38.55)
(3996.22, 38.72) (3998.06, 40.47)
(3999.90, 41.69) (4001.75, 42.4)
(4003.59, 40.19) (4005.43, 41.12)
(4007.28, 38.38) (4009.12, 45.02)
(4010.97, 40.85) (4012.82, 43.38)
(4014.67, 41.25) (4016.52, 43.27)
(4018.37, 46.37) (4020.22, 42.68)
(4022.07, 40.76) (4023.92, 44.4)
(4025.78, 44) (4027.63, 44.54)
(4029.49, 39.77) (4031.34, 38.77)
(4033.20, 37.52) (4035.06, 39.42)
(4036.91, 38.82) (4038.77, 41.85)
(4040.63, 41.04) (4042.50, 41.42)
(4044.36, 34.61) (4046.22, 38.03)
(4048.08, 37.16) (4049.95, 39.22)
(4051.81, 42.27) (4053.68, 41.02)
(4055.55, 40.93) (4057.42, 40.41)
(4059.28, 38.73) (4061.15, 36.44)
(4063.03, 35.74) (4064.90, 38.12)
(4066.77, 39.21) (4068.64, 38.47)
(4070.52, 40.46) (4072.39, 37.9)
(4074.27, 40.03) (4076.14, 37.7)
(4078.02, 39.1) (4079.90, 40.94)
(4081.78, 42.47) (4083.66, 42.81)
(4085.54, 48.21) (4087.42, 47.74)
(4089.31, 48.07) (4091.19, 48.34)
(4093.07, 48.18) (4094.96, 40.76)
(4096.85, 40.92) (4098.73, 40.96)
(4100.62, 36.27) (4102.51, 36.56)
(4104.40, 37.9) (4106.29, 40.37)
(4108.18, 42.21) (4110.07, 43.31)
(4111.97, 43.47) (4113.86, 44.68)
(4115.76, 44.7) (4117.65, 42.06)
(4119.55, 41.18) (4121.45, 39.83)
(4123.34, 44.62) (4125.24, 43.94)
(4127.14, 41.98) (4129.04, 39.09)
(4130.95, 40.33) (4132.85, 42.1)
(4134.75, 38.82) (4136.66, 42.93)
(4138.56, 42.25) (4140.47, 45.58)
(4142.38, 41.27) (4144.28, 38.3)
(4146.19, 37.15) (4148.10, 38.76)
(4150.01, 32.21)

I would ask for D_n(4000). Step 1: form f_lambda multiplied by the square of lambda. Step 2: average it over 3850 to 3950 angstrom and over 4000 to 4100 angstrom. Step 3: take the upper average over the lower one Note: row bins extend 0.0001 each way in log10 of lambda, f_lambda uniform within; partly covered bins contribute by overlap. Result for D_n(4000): 2.0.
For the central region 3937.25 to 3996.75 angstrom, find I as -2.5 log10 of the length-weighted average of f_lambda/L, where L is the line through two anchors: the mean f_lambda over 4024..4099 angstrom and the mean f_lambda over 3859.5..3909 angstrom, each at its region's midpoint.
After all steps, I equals 0.19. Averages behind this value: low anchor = 23.5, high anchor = 40.8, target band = 26.8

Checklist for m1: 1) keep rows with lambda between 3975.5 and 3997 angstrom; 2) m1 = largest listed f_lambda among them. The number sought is 41.72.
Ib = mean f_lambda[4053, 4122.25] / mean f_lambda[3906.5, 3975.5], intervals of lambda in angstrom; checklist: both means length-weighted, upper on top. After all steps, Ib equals 1.88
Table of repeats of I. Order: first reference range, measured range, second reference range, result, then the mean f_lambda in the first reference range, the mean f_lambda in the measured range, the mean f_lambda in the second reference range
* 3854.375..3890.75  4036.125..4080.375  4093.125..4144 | -0.08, 20.7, 39.1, 41.5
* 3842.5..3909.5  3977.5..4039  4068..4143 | -0.19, 22.3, 40.1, 42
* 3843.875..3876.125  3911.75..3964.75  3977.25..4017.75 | 0.35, 20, 22.3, 39.3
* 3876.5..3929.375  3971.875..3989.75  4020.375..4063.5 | 0.06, 25.1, 31.7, 40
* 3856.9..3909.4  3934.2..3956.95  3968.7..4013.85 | 0.30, 23.3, 23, 35.2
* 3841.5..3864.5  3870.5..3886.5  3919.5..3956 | -0.12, 18.7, 21.4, 20.6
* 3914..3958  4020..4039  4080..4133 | -0.23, 21.9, 41.1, 42.6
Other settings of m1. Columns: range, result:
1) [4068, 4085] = 42.81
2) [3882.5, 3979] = 32.89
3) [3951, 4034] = 46.37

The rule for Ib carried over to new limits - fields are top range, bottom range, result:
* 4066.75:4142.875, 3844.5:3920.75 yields 1.78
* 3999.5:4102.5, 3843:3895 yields 1.97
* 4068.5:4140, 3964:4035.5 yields 1.17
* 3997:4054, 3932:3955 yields 1.92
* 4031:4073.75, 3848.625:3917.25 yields 1.65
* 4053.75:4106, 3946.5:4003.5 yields 1.38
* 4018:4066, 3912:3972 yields 1.90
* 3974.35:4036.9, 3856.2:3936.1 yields 1.74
